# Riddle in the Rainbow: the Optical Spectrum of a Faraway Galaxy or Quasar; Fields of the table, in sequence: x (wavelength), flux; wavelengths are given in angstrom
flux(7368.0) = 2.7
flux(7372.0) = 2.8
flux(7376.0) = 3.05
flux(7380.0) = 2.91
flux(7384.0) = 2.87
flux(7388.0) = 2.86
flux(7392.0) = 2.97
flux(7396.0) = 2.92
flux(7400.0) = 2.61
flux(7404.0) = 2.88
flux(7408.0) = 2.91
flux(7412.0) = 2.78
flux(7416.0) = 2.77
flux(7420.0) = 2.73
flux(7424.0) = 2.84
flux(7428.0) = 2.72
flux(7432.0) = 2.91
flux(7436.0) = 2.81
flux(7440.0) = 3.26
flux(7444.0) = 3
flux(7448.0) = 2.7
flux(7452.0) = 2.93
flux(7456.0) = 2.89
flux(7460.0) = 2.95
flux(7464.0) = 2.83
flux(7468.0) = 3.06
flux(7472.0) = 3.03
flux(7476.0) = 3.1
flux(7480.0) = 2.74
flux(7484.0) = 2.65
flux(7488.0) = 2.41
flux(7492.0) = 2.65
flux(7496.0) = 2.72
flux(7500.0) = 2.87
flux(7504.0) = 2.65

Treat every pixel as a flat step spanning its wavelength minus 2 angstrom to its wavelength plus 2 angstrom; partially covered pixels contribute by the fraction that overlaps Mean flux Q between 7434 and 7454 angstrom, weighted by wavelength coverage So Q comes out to 2.94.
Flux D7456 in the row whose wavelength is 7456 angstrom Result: 2.89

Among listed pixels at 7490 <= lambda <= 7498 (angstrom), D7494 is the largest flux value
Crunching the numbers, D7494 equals 2.72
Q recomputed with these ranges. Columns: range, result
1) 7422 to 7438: 2.82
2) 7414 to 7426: 2.78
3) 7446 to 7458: 2.84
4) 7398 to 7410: 2.8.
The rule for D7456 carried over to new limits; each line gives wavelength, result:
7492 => 2.65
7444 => 3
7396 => 2.92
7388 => 2.86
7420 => 2.73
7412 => 2.78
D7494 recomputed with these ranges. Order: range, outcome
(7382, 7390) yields 2.87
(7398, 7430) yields 2.91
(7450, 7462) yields 2.95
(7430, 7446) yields 3.26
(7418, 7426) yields 2.84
